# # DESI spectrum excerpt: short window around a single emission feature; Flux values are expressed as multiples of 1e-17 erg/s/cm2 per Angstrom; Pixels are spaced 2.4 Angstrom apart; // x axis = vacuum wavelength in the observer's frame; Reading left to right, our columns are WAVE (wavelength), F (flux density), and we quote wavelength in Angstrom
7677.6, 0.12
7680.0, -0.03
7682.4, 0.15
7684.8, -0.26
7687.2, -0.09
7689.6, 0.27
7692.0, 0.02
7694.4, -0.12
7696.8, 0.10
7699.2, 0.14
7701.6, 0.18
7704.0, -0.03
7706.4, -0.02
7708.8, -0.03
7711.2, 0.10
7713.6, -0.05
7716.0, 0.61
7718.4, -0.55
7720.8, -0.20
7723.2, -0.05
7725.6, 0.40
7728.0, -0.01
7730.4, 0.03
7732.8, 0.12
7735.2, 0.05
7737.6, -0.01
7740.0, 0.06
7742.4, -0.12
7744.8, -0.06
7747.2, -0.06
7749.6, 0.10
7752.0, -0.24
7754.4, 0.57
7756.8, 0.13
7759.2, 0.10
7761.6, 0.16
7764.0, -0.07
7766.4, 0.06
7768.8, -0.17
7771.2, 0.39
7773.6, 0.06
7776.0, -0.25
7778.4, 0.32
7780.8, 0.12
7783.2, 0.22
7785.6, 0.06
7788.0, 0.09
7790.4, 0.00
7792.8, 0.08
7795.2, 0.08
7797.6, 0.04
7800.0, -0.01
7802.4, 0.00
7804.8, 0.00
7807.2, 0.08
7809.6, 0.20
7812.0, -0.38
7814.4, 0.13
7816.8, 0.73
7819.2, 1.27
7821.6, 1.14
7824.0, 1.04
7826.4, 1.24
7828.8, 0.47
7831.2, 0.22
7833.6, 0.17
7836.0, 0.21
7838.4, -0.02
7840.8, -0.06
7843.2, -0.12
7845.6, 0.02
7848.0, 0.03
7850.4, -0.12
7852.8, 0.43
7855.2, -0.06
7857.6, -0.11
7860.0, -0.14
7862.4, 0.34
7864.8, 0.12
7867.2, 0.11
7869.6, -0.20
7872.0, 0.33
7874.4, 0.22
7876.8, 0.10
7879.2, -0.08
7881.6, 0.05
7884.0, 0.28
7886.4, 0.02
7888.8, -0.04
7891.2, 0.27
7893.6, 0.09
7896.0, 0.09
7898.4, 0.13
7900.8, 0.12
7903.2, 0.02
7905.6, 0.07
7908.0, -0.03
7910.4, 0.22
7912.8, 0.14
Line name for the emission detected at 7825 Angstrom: [O II]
